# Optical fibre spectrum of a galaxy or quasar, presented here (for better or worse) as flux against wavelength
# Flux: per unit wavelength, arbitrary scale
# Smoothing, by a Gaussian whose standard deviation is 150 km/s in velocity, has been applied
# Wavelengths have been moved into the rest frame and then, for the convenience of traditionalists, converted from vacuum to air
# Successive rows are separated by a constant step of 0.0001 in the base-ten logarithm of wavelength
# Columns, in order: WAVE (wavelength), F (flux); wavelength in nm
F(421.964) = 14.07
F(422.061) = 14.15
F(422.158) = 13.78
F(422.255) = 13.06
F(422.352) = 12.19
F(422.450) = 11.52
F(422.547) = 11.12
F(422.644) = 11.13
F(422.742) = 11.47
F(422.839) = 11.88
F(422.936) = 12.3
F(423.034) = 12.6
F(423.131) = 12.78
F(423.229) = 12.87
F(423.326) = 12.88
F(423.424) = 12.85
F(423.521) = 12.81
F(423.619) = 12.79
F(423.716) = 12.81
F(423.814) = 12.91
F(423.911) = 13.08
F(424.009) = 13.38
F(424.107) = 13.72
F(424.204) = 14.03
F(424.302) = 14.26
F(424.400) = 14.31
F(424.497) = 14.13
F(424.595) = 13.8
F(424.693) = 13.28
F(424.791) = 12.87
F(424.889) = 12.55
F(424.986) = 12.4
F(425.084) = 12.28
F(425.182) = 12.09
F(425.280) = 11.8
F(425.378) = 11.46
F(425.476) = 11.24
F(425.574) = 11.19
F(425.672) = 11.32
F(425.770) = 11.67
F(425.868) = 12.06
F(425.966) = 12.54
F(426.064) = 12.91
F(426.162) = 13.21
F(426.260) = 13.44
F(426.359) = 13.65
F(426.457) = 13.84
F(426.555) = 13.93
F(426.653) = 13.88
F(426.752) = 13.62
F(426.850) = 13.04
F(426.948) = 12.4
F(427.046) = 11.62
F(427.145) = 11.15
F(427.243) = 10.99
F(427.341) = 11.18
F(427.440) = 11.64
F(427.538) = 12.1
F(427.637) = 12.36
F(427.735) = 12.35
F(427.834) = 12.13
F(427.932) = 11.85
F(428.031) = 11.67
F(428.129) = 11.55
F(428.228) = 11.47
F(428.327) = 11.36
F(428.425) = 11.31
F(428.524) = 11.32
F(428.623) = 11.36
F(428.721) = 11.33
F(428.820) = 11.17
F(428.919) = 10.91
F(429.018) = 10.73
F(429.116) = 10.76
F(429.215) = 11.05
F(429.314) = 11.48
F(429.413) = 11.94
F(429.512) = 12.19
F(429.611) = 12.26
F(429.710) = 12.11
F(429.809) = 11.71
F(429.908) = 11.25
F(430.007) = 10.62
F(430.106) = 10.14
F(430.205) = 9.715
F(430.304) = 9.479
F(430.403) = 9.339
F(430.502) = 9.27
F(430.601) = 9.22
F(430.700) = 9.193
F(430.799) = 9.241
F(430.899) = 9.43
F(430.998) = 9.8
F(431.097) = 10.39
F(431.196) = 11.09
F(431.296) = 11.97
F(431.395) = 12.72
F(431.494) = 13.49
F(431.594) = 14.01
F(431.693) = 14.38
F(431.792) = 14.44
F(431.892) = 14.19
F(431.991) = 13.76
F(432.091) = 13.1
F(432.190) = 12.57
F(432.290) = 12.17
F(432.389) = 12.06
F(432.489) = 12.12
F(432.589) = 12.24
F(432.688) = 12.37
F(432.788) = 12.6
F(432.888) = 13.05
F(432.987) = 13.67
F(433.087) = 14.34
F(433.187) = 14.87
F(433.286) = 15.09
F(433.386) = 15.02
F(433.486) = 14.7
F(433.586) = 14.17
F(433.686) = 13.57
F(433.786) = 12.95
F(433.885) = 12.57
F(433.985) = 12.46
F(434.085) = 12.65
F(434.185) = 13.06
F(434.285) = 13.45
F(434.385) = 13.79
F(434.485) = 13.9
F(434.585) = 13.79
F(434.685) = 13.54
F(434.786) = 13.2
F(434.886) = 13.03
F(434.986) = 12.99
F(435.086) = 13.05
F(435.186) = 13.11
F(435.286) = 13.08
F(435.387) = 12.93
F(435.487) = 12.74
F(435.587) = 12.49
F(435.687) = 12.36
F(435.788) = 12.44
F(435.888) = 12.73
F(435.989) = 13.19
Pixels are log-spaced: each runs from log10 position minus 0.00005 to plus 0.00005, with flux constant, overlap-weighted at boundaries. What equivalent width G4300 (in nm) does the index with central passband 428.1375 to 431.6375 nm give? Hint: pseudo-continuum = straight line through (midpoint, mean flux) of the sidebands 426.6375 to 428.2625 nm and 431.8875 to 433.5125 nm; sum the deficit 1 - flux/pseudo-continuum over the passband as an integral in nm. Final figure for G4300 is 0.455 nm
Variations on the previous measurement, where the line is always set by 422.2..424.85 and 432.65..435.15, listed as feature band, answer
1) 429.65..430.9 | 0.300 nm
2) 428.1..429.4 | 0.193 nm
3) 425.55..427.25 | 0.051 nm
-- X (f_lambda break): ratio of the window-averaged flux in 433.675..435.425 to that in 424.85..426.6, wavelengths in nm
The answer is 1.1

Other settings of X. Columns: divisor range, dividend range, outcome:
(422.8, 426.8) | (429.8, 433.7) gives 0.95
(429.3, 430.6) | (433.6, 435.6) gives 1.22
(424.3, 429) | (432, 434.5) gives 1.09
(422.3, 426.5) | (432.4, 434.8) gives 1.06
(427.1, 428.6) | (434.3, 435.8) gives 1.13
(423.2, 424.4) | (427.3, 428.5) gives 0.89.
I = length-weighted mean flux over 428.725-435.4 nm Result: 12.3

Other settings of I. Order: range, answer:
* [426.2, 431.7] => 11.5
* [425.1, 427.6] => 12.3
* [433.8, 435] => 13.2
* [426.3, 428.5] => 12.2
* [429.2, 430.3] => 11.2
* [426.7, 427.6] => 12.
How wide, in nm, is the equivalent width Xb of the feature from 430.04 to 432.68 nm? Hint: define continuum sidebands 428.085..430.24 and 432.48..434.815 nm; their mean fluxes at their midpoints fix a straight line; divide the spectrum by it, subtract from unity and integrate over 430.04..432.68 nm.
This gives 0.18 nm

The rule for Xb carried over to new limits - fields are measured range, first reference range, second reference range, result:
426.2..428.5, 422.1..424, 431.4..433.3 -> 0.11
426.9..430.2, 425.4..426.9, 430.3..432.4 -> 0.21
